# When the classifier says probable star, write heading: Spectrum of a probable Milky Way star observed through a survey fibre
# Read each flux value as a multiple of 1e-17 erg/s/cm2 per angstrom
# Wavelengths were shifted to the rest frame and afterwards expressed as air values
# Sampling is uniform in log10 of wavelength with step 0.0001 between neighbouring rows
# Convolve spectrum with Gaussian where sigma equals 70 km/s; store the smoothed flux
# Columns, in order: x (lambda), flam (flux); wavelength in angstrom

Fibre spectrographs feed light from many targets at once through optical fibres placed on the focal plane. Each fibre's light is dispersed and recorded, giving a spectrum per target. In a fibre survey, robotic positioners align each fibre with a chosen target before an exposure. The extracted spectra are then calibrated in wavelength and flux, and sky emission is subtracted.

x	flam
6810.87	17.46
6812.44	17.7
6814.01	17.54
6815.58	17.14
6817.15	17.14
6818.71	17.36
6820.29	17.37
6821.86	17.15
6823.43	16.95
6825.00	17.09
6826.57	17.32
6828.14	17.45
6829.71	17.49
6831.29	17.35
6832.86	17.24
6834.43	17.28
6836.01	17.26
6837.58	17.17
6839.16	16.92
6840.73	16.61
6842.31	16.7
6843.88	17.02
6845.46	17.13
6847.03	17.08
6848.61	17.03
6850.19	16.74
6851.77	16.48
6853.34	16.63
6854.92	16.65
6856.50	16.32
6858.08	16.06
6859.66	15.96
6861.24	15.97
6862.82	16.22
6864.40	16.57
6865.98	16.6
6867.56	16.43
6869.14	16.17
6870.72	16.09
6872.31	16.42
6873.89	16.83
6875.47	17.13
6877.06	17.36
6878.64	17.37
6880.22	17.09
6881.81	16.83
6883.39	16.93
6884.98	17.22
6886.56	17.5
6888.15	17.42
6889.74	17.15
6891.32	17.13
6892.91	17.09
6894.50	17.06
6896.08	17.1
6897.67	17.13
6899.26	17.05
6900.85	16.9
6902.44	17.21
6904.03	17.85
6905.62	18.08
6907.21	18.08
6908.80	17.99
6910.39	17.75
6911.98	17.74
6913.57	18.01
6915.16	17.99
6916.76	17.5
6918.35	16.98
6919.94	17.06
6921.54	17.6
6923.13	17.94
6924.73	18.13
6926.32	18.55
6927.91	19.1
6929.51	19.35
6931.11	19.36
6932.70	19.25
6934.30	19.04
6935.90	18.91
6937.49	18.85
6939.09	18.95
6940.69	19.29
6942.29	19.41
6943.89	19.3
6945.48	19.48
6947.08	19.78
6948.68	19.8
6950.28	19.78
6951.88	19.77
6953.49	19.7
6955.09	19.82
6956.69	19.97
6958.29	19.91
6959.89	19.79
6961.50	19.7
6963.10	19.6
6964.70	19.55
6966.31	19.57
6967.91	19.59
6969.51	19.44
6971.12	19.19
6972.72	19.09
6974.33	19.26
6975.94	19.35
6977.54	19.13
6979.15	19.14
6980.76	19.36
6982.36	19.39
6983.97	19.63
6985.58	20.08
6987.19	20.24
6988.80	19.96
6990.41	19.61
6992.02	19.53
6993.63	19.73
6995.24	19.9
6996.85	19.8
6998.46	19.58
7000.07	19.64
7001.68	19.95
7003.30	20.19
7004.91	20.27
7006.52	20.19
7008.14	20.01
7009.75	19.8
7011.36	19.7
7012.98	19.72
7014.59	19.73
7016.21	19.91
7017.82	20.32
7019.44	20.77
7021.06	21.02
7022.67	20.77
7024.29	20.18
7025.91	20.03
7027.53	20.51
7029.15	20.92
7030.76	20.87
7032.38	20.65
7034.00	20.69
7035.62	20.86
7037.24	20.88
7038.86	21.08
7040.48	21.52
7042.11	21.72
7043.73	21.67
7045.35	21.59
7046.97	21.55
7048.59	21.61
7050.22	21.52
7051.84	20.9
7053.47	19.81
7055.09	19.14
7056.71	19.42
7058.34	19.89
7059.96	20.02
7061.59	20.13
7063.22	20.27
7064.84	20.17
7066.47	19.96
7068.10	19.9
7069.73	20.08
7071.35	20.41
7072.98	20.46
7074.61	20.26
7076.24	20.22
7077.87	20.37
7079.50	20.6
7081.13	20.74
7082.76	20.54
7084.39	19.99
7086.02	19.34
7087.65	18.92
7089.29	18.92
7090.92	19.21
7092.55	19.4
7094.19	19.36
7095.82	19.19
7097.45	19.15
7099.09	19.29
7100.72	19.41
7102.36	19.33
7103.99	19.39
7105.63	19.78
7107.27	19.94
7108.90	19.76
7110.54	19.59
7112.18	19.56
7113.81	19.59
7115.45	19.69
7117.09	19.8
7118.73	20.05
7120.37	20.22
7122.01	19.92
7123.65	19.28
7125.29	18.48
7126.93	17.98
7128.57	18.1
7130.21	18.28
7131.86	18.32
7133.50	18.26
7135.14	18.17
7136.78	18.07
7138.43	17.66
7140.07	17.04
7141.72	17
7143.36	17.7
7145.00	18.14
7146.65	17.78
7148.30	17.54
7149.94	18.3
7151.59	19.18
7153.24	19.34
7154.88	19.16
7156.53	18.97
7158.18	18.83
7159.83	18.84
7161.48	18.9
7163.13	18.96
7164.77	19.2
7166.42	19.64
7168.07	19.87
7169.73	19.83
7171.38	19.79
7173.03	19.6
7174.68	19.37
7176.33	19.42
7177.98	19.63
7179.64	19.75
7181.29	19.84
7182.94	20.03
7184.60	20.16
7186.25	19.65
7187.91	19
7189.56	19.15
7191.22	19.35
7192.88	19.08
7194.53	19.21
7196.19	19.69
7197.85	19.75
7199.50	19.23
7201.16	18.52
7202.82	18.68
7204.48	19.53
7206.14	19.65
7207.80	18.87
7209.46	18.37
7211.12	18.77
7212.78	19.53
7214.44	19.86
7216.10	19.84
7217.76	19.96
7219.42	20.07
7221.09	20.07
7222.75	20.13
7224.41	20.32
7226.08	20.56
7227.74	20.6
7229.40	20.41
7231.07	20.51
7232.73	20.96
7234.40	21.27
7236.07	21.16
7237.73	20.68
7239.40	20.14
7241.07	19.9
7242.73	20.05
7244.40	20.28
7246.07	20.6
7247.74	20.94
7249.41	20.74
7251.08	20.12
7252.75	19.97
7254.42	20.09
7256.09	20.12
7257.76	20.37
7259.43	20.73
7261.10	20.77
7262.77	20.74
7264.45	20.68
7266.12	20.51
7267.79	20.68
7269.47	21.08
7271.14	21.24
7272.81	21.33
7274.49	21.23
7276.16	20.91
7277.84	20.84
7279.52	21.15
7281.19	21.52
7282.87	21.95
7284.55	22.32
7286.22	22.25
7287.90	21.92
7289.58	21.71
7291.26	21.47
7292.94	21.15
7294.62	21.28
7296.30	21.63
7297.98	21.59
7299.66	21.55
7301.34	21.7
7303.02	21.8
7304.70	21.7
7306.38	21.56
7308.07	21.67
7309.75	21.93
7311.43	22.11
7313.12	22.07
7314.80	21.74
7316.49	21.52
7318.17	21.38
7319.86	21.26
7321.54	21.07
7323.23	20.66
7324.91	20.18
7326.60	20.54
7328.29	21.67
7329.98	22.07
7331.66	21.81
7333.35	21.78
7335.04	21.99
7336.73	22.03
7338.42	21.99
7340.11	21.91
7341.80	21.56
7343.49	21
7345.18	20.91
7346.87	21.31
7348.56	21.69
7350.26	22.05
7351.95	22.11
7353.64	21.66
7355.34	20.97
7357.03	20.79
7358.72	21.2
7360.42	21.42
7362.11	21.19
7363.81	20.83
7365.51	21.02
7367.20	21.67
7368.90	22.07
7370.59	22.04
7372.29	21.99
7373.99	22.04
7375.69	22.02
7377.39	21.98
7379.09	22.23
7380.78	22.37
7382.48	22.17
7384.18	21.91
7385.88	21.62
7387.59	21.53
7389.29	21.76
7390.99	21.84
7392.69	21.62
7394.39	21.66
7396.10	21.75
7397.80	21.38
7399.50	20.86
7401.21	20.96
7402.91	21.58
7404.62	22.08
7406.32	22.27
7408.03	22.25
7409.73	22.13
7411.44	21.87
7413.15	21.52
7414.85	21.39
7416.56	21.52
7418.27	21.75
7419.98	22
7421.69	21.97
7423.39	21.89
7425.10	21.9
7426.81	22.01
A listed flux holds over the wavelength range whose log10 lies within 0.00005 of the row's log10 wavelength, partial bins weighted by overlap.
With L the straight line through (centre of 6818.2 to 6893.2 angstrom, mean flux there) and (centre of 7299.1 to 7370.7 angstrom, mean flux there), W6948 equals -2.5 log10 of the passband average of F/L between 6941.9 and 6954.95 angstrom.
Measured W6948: -0.108 mag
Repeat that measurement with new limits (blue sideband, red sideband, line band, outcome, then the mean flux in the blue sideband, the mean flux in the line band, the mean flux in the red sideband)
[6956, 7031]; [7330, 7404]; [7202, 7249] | 0.05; 19.9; 20.1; 21.6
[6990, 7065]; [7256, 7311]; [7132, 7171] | 0.13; 20.4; 18.6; 21.3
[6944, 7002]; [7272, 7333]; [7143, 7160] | 0.12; 19.6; 18.5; 21.5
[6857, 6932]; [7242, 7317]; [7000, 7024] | -0.09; 17.3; 20.1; 21.2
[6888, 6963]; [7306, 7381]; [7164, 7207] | 0.05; 18.5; 19.5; 21.6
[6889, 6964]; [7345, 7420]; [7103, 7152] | 0.06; 18.5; 18.7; 21.7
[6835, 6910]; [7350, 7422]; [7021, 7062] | -0.12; 16.9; 20.7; 21.7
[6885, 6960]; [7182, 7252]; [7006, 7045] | -0.09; 18.4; 20.6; 19.9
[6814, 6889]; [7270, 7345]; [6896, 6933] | -0.02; 16.9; 17.9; 21.5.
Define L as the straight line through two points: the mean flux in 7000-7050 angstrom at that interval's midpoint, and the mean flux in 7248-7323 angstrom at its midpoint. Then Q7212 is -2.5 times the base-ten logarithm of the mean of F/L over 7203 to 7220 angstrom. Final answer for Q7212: 0.09 mag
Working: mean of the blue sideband 20.6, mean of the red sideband 21.2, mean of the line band 19.4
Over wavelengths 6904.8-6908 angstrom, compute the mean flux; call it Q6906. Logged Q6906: 18.1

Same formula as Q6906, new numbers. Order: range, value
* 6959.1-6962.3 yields 19.7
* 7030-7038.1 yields 20.8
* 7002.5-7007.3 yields 20.2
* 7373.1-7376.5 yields 22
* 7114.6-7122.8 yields 19.9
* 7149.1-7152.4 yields 18.7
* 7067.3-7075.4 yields 20.2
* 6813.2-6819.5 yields 17.3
